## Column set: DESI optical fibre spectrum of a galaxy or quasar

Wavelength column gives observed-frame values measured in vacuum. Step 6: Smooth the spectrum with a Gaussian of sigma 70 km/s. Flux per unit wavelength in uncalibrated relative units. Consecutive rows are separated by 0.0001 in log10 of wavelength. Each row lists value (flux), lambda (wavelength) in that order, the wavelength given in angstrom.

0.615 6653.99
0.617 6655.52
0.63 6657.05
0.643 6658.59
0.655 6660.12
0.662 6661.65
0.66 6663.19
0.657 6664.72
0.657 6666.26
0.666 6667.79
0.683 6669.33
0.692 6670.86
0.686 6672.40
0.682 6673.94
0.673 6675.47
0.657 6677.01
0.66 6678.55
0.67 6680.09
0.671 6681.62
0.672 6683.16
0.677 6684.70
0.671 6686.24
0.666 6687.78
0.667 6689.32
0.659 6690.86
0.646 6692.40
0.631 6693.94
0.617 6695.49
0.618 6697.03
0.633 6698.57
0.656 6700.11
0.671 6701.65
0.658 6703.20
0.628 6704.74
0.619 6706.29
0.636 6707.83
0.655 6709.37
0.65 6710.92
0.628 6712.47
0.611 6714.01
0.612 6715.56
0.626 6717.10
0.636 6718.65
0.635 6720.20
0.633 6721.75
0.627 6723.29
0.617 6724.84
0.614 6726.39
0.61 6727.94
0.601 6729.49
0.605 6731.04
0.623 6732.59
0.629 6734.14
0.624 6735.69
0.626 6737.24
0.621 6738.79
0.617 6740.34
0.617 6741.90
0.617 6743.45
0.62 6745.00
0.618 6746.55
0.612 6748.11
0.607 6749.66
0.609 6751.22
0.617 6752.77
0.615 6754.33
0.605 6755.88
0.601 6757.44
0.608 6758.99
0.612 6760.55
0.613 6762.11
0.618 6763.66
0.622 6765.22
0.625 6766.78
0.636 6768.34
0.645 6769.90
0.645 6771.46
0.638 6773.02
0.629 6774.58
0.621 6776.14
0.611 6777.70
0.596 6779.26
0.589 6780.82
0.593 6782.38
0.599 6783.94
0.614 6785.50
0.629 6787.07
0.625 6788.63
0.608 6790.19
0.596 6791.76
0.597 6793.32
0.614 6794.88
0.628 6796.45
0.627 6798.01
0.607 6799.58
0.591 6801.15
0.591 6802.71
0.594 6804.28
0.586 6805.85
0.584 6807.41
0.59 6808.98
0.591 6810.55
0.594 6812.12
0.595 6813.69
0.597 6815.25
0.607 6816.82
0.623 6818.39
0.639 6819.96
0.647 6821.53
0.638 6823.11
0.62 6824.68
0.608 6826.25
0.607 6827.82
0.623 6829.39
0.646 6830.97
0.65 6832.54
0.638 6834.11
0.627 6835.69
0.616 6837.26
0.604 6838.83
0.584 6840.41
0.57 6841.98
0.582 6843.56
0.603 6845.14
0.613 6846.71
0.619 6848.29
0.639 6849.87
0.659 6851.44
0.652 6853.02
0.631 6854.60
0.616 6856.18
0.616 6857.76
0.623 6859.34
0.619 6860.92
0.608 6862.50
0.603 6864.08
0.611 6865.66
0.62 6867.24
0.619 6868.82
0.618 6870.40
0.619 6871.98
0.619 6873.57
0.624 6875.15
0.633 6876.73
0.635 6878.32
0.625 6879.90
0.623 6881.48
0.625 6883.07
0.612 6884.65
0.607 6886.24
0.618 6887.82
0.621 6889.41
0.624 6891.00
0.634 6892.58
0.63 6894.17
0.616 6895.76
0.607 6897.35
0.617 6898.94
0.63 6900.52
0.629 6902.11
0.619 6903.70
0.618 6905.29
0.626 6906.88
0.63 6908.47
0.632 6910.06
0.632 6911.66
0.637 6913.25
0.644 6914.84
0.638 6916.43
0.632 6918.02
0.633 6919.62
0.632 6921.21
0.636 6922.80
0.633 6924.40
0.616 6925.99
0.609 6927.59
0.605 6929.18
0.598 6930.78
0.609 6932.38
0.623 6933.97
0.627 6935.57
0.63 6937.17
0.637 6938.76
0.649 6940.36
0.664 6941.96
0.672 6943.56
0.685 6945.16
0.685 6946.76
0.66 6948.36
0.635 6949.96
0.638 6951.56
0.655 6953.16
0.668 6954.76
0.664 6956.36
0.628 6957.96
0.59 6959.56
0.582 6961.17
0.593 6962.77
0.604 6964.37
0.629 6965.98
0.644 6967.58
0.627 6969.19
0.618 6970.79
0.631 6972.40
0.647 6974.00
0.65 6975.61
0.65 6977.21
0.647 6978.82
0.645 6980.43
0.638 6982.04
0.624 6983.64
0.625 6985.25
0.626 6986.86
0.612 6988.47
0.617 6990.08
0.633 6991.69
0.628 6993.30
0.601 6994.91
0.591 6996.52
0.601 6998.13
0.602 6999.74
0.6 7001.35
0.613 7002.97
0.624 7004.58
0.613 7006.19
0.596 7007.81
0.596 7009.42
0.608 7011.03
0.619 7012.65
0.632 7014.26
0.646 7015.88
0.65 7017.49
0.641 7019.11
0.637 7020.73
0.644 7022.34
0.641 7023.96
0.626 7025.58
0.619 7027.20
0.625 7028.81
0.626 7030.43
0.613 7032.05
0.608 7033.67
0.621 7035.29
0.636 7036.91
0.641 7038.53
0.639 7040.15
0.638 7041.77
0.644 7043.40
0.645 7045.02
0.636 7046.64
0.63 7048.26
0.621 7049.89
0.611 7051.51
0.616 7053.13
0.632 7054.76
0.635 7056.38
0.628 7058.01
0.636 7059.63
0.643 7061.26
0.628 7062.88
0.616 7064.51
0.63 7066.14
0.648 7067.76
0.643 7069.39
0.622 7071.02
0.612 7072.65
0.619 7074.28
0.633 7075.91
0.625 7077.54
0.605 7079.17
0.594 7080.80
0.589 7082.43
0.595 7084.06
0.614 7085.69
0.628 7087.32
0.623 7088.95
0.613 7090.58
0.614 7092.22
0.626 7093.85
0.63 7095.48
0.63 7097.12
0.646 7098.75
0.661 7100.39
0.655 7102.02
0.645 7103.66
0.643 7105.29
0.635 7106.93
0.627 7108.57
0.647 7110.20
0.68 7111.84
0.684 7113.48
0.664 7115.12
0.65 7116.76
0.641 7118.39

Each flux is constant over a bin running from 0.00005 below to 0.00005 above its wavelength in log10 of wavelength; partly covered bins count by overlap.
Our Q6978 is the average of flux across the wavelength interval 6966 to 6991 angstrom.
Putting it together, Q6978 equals 0.633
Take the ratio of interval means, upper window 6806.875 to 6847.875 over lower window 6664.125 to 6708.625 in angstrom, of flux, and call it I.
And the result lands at 0.93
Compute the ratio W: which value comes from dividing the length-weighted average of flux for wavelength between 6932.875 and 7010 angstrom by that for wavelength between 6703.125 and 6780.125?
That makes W 1.0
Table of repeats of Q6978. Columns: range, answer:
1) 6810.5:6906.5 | 0.619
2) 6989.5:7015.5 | 0.611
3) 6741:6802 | 0.615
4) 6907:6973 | 0.633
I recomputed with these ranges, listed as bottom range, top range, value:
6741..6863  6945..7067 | 1.02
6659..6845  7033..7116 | 1.01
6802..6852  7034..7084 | 1.02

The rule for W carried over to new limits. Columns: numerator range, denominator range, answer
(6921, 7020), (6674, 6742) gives 0.98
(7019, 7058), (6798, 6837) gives 1.03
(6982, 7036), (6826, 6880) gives 1.00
